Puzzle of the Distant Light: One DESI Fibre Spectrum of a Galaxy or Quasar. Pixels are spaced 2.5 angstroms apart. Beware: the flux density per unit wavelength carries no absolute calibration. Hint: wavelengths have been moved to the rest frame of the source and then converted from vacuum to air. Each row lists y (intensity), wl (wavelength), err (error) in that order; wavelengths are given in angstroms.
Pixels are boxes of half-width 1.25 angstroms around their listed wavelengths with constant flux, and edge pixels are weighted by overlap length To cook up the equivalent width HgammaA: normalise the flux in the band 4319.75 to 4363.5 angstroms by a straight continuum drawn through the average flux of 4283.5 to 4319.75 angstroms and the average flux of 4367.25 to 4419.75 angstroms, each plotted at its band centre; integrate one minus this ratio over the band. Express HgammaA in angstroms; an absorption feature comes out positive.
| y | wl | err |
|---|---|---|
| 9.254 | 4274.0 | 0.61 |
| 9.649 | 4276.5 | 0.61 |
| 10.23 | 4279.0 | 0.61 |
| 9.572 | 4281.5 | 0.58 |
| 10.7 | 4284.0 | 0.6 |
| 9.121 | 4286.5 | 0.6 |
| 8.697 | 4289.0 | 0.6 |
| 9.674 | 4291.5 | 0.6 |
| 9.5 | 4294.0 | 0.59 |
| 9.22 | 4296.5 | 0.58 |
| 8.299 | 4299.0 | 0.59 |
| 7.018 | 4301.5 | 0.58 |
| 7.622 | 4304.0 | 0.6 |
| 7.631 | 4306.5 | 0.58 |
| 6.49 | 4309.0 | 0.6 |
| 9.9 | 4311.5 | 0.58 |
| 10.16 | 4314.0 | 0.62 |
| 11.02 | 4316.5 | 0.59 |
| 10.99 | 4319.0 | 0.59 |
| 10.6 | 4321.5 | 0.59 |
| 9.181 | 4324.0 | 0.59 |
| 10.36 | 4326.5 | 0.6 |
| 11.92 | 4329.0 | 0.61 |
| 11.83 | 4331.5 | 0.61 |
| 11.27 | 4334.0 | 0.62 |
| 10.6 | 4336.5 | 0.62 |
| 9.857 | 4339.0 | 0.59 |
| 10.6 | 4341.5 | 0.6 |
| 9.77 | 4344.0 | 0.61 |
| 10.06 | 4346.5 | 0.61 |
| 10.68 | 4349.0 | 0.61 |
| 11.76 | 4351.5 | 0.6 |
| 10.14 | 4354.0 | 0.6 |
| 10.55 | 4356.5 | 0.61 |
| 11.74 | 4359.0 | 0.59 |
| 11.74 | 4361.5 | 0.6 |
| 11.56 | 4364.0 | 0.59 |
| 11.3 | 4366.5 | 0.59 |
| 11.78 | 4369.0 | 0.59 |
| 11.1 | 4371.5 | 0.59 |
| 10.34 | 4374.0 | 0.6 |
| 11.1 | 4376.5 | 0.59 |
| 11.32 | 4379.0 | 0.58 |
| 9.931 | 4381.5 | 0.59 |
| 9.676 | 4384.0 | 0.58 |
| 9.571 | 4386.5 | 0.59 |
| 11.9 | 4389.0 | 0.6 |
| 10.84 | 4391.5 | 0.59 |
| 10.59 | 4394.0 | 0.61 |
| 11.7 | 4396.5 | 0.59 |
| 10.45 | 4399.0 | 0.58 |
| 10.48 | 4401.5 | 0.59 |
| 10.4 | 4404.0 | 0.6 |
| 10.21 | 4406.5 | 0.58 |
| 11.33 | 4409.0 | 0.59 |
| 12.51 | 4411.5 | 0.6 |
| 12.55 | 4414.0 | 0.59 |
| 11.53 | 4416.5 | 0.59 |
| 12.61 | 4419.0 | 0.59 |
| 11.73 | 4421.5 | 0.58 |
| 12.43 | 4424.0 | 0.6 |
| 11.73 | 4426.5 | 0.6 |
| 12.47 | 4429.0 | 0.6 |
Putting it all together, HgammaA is -3.87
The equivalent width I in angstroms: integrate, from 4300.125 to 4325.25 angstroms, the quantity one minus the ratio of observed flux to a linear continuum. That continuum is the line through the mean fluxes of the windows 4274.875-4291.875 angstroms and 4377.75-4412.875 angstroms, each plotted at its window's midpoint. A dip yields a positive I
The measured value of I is 2.3 angstroms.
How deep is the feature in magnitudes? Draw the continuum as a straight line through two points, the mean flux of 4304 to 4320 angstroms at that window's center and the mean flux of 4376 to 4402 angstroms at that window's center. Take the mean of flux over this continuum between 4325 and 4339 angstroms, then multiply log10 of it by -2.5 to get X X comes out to -0.15 mag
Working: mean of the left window 9.2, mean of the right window 10.7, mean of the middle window 11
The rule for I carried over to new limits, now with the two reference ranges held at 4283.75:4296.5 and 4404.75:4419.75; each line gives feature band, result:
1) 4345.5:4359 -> -0.2 angstroms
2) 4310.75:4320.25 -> -0.6 angstroms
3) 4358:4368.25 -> -0.8 angstroms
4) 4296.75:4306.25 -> 1.8 angstroms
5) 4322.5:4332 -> -0.6 angstroms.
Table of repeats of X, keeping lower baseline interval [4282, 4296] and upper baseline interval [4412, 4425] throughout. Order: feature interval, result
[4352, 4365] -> -0.02 mag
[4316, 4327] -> -0.02 mag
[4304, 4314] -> 0.21 mag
